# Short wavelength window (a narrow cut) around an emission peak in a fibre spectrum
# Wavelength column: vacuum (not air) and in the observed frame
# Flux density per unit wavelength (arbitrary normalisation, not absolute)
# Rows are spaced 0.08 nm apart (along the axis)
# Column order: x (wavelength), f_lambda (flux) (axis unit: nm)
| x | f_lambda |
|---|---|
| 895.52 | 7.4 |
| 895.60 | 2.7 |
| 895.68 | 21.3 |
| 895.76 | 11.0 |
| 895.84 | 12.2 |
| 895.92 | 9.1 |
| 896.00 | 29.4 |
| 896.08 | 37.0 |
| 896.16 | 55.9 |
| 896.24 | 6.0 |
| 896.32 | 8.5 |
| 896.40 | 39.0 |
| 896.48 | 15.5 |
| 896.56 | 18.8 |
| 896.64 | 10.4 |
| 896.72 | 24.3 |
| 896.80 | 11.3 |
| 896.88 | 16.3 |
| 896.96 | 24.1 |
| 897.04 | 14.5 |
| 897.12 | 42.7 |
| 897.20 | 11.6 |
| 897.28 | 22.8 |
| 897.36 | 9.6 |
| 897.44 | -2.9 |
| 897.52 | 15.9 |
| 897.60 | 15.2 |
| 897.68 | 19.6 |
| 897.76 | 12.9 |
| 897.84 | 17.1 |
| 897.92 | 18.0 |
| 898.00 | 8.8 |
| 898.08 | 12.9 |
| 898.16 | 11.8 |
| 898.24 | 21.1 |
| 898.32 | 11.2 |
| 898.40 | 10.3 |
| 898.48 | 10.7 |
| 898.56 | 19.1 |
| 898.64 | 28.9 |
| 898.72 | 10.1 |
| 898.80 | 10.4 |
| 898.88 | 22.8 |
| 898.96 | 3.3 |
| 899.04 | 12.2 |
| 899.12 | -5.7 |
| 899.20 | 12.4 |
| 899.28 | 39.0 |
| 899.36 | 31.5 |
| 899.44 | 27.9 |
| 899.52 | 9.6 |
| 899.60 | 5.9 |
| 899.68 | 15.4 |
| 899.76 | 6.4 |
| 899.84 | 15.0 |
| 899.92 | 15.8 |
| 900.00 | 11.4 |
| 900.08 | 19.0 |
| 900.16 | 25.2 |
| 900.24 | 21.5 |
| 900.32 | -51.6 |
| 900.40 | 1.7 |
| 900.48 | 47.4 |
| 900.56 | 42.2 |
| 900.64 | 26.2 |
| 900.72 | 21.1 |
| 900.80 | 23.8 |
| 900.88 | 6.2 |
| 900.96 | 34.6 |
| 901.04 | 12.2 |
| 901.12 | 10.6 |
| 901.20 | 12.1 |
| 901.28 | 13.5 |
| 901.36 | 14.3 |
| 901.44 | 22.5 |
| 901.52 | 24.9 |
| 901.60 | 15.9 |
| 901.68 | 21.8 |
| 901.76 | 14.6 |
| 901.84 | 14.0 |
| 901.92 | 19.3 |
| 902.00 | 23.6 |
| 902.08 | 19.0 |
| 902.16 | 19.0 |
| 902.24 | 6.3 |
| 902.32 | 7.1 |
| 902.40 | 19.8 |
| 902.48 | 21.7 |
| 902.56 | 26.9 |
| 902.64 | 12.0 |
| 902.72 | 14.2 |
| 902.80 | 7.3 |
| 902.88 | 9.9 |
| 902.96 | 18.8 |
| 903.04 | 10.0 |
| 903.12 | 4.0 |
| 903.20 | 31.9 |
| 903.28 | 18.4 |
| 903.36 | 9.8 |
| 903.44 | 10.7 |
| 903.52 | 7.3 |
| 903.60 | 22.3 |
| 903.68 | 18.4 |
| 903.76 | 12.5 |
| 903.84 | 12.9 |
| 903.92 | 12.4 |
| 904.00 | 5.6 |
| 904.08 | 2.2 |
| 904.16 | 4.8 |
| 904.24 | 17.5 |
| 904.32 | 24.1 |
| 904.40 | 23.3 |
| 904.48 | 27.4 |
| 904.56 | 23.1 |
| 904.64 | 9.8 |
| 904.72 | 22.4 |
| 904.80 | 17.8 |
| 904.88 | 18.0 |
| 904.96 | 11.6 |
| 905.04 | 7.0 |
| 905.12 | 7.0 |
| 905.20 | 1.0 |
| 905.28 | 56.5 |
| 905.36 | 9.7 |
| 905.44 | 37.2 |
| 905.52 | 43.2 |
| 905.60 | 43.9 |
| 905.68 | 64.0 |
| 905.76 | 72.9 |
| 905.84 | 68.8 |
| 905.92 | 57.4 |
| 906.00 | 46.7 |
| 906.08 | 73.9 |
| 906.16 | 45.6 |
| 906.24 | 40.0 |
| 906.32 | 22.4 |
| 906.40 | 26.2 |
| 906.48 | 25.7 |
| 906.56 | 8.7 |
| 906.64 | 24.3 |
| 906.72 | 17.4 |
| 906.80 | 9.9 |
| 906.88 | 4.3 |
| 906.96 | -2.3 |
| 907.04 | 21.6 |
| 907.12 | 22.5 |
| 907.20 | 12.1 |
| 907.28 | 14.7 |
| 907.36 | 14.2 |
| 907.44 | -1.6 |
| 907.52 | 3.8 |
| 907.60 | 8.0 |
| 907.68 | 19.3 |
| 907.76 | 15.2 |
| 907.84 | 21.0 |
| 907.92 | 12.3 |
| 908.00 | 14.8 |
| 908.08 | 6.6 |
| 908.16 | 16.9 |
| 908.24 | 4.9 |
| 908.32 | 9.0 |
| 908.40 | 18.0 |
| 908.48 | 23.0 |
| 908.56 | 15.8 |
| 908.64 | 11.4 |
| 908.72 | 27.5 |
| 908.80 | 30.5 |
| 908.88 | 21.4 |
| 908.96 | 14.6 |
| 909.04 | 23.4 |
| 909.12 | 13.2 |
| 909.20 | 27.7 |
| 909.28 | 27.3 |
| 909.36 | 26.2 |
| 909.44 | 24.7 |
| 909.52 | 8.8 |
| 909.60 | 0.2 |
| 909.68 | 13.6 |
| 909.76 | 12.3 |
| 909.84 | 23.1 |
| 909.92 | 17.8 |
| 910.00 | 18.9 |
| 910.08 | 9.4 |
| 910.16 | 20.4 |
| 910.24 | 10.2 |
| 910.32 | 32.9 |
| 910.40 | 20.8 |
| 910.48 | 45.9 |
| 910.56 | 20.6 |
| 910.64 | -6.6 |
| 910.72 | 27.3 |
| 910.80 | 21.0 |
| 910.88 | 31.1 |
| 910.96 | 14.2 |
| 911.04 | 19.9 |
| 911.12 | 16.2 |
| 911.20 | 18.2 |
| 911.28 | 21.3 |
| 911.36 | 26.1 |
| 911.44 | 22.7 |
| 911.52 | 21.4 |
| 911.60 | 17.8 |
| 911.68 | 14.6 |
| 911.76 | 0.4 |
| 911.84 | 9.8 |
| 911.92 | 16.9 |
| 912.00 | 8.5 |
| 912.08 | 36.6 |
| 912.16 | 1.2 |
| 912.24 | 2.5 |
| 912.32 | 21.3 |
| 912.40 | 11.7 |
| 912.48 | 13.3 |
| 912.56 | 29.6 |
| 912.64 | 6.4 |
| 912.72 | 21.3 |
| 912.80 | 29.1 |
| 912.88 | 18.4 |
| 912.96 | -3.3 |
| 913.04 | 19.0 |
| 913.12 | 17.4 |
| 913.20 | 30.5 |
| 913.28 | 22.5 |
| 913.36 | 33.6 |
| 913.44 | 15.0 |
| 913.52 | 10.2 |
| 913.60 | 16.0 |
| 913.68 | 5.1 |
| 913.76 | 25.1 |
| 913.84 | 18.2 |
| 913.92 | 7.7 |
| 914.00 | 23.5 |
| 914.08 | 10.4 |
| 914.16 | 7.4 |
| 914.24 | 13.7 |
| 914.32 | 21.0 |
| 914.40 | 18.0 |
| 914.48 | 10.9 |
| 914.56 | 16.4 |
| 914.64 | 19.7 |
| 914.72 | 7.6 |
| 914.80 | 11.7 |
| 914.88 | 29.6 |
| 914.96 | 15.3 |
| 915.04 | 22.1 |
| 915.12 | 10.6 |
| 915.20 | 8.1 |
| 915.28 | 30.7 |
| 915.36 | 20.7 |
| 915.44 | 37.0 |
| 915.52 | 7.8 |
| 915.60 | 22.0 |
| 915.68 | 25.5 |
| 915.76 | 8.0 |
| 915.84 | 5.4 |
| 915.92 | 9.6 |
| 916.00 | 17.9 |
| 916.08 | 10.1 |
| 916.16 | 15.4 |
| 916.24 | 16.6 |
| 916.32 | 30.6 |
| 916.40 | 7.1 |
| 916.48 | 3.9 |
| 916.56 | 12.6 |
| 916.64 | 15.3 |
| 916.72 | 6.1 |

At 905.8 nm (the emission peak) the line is Hgamma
